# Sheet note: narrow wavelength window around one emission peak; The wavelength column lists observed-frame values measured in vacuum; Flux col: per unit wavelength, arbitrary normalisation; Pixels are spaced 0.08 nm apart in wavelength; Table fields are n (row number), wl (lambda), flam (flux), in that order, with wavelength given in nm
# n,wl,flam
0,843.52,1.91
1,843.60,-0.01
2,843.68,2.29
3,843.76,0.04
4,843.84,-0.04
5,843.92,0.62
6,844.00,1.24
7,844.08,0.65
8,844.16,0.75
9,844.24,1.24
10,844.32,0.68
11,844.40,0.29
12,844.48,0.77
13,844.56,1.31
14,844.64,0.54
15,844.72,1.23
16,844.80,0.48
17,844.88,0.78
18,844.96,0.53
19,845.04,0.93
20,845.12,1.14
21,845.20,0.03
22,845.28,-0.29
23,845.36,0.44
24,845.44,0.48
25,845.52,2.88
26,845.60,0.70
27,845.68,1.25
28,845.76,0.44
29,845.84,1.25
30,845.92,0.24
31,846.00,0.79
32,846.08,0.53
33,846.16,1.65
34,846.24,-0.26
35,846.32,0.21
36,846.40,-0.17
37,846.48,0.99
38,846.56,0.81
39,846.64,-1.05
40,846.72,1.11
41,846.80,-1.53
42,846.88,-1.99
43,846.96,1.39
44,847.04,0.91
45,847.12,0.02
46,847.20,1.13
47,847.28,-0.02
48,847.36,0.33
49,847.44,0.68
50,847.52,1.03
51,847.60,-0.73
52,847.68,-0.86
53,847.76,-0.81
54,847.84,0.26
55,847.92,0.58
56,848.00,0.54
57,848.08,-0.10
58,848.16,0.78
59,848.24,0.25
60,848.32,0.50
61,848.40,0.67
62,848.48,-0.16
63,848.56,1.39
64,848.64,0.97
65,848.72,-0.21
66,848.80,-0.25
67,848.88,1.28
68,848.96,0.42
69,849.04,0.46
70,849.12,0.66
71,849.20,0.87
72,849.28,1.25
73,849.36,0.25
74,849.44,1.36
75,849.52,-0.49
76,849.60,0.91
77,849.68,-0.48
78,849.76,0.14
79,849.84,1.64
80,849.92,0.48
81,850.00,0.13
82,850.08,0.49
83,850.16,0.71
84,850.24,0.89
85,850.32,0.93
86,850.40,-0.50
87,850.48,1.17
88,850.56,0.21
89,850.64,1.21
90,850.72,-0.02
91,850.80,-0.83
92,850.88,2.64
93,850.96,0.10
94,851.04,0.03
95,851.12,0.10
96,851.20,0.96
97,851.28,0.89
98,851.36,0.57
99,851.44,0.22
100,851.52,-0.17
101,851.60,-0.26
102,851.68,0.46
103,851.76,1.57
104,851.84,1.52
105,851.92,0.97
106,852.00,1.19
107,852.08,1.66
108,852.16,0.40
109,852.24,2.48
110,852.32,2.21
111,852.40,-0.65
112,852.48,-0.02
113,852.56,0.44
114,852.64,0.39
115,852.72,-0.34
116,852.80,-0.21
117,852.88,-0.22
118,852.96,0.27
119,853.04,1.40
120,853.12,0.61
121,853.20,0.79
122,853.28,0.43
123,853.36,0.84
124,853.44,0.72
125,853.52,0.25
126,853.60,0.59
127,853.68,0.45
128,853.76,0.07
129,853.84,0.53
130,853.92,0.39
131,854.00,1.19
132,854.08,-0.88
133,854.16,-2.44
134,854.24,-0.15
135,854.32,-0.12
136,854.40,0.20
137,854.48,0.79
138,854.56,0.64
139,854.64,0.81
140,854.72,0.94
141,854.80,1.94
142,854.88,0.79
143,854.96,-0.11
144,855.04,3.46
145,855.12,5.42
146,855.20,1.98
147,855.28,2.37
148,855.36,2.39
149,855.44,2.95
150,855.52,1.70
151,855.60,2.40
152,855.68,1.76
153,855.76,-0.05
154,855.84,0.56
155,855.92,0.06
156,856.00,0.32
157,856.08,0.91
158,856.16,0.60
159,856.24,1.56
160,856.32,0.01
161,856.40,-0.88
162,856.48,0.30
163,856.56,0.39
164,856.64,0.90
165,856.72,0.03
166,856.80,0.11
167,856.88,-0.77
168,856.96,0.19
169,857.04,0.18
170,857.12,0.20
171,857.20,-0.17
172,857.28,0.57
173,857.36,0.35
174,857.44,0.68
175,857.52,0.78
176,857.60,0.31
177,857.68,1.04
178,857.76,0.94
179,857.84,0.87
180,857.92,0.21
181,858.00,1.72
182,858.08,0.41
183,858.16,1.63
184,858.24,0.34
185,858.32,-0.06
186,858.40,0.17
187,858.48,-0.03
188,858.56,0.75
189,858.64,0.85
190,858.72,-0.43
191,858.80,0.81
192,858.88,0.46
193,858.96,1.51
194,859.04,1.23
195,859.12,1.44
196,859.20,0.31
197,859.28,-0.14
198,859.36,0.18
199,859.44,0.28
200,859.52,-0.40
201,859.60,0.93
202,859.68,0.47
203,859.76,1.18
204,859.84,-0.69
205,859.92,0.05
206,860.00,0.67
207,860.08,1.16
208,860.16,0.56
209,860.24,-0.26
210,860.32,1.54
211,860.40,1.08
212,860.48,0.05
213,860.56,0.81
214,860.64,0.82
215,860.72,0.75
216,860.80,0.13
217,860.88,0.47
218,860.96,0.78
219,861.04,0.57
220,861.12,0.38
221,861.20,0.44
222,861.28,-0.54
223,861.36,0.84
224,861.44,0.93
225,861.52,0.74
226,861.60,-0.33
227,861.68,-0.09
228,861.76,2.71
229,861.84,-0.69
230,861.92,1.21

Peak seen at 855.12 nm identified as H-gamma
